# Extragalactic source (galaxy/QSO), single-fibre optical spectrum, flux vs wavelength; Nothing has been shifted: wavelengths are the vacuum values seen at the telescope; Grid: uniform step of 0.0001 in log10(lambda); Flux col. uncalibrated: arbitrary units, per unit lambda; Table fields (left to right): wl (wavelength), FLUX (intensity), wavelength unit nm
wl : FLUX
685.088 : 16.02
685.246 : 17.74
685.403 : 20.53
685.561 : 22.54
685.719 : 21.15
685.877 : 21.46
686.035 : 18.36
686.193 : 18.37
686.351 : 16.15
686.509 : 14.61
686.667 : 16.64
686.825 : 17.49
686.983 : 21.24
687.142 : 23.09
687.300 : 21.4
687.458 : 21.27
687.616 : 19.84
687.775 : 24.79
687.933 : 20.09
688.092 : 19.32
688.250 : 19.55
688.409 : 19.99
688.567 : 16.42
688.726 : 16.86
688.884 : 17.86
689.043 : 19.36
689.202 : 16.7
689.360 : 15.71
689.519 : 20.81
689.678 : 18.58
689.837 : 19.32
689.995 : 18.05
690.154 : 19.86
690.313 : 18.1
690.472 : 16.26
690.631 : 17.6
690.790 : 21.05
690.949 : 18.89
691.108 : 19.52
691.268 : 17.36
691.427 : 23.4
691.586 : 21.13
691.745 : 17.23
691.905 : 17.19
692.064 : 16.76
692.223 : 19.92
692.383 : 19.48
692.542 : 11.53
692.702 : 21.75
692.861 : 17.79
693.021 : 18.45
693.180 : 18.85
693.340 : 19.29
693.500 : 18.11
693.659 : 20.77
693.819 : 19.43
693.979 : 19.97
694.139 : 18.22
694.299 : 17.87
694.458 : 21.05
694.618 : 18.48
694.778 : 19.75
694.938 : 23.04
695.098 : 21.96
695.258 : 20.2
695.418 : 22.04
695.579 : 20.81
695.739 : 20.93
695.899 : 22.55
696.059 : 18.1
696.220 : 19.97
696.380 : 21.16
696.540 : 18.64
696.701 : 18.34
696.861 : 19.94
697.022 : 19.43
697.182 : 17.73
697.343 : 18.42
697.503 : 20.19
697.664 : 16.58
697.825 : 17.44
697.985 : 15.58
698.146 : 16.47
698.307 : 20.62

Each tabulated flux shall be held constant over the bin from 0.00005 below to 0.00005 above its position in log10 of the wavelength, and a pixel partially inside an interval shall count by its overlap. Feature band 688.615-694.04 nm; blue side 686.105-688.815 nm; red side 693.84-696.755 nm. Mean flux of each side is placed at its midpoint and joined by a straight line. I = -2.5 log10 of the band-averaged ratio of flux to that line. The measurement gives 0.06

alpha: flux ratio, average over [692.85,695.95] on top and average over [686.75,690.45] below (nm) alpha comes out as 1.0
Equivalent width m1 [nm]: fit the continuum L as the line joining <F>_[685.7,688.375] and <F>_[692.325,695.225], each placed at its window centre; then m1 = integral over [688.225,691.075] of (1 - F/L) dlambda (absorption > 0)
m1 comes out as 0.16 nm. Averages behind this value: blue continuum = 19.7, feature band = 18.4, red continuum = 19.2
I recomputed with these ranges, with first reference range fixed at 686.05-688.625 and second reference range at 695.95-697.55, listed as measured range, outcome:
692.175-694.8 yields 0.03 mag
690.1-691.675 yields 0.00 mag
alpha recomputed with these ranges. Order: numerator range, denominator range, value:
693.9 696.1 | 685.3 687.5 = 1.04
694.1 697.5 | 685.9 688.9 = 1.04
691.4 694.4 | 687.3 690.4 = 0.98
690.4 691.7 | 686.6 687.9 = 0.93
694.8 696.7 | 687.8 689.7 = 1.11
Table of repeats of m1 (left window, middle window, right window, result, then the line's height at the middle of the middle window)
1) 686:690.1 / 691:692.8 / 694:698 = 0.056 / 19.3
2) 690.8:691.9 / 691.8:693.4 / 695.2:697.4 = 0.125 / 19.6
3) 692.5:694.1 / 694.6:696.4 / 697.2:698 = -0.250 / 18.3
